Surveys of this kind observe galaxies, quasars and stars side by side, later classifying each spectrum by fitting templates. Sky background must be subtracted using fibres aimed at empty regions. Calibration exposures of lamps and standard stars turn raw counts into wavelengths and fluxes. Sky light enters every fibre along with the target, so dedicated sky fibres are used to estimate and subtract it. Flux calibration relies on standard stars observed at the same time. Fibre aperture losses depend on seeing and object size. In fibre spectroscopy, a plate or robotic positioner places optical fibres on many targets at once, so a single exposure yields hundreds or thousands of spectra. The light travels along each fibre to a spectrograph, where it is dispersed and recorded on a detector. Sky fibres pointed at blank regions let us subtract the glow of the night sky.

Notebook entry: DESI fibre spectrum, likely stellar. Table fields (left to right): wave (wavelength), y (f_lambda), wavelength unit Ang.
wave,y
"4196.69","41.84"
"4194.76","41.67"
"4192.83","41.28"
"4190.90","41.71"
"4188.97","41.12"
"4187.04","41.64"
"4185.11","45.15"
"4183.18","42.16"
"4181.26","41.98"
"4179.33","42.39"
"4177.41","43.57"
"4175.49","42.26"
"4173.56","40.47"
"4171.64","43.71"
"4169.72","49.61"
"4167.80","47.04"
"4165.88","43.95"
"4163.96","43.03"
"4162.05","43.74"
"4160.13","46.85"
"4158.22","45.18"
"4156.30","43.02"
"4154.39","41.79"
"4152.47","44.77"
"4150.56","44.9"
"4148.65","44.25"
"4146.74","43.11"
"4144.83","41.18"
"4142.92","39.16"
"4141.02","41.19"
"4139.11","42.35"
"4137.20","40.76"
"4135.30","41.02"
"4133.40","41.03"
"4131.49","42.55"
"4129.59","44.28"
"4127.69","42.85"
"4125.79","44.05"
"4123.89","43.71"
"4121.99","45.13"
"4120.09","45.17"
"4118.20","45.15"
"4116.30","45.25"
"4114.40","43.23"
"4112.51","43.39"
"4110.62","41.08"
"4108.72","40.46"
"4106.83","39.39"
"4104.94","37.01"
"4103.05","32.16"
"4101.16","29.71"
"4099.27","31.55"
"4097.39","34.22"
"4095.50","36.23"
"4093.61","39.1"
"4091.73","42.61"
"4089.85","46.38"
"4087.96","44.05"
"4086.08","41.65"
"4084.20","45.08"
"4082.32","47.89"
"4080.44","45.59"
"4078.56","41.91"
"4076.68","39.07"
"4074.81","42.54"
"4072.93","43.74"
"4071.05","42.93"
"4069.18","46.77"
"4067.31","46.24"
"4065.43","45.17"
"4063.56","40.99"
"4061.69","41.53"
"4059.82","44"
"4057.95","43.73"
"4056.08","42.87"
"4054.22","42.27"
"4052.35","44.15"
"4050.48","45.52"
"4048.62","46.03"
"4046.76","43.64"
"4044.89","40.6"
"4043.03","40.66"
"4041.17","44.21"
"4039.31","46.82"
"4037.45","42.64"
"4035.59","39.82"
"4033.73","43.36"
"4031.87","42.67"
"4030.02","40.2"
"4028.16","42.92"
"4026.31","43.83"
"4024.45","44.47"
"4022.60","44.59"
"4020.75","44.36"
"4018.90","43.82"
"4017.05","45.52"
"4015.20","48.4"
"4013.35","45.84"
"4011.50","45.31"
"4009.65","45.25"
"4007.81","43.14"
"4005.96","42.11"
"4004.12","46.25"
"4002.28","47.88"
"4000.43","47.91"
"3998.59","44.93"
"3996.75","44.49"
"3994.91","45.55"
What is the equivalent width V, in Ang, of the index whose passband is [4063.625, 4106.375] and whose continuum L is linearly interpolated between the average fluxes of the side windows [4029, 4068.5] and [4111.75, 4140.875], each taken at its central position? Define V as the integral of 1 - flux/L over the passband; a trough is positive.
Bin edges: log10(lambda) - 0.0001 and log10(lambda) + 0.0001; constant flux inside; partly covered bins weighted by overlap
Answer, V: 2.3 Ang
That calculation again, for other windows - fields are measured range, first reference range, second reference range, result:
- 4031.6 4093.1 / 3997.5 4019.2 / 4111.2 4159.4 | 1.4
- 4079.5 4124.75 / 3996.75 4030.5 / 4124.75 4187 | 2.9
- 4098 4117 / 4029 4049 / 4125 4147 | 1.8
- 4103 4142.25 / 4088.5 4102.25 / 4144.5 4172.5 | -1.8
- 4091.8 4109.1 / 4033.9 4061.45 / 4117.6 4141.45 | 3.0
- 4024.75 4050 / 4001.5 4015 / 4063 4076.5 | 0.9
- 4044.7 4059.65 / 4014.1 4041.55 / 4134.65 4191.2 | 0.0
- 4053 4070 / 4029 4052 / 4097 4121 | -0.8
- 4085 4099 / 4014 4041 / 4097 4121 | 0.0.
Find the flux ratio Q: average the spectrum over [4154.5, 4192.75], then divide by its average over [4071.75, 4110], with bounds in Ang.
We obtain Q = 1.1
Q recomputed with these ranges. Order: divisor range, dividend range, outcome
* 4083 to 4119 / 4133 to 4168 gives 1.08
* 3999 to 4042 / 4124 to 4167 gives 0.97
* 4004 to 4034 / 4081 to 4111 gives 0.89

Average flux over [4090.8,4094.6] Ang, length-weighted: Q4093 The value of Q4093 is 40.8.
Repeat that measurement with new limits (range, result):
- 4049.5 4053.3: 44.8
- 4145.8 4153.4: 44.3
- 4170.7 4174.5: 42.1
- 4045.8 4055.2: 44.3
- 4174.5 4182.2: 42.5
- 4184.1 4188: 43.3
